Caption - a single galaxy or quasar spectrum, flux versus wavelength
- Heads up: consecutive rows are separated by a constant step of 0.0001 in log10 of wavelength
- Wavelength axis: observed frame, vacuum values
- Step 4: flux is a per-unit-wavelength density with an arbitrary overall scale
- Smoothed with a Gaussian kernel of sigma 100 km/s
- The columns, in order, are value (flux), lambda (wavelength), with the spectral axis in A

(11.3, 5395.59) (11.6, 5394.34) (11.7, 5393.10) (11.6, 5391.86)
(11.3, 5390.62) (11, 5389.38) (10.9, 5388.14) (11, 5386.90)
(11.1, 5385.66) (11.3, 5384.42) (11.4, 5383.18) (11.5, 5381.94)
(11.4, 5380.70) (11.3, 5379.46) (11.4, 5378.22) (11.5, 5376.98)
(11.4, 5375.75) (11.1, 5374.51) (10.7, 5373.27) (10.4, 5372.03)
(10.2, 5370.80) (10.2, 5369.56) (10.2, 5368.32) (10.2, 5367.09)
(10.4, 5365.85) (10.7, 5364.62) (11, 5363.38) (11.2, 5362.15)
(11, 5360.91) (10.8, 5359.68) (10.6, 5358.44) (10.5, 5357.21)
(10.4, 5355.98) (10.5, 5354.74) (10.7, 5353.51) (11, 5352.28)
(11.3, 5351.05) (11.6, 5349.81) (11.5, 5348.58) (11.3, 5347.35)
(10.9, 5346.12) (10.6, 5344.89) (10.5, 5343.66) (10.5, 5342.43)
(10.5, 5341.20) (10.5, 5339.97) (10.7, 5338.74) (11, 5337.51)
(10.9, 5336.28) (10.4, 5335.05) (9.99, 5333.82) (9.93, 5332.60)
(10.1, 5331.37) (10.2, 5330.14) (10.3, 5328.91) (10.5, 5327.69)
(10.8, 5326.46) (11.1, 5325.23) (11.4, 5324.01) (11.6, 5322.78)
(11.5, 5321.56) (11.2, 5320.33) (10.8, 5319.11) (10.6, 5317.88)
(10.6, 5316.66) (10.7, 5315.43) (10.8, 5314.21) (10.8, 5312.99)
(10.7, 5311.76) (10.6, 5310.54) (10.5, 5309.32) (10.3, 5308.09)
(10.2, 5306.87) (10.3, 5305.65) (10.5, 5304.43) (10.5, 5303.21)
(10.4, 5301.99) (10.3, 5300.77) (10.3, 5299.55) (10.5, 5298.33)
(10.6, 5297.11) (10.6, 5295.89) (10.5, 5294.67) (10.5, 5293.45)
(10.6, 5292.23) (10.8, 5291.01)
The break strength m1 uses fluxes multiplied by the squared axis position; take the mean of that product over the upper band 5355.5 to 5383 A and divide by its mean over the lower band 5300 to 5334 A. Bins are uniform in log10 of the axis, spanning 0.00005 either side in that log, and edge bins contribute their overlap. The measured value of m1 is 1.04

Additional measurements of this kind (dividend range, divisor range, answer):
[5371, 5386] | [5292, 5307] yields 1.10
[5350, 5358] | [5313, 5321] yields 1.01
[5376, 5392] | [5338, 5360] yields 1.06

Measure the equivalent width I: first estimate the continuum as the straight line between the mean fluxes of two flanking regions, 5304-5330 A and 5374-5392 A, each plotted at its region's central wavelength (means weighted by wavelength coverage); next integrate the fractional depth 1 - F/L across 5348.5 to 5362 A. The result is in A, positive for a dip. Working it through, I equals 0.20 A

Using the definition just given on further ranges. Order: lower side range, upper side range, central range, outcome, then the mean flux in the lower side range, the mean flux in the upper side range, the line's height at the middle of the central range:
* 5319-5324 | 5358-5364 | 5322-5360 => 1.36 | 11.3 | 10.9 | 11.1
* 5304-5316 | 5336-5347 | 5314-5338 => -0.23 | 10.5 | 10.7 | 10.6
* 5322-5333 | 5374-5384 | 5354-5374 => 1.09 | 10.7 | 11.4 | 11.2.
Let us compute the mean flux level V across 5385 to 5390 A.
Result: 11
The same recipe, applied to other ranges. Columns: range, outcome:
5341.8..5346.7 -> 10.6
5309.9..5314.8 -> 10.7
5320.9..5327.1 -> 11.3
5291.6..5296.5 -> 10.5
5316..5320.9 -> 10.8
